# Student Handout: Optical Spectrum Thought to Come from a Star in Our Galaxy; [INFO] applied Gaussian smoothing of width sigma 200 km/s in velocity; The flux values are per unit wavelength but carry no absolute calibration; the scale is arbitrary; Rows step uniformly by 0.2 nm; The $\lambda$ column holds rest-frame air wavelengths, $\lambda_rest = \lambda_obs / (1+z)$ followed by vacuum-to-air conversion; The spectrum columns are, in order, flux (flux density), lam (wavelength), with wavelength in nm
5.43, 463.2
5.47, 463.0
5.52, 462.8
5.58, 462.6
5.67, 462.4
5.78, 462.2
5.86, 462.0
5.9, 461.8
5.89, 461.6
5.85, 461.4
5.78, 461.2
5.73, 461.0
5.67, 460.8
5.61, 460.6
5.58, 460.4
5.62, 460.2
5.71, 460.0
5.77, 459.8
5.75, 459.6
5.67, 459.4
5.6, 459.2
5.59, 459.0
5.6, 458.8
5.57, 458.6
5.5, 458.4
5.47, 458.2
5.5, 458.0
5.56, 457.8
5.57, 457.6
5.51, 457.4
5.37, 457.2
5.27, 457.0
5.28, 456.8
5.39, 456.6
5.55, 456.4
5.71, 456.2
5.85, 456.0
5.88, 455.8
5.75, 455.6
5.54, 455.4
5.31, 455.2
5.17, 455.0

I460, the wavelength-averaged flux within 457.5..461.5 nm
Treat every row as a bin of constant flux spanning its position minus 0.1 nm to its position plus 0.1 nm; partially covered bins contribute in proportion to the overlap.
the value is 5.63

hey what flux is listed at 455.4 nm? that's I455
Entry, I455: 5.54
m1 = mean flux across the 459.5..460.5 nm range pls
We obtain 5.69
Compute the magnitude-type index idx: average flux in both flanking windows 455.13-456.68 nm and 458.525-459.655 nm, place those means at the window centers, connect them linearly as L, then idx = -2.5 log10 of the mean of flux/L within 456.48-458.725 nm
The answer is 0.03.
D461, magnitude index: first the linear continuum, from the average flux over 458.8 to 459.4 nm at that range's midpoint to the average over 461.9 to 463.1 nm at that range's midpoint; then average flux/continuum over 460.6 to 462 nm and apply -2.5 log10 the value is -0.03 mag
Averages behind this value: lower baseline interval 5.61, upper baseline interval 5.65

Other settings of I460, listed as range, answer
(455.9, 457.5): 5.49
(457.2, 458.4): 5.51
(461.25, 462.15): 5.86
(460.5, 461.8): 5.77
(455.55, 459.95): 5.58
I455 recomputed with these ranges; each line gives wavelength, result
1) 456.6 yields 5.39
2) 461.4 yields 5.85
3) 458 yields 5.5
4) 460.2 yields 5.62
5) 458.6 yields 5.57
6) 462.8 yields 5.52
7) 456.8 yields 5.28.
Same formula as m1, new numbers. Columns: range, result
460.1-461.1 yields 5.64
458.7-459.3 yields 5.6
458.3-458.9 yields 5.56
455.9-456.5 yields 5.7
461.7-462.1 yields 5.88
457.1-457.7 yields 5.48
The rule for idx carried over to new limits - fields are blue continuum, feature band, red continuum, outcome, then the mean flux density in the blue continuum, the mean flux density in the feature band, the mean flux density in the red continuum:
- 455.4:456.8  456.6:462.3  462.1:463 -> 0.00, 5.65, 5.62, 5.62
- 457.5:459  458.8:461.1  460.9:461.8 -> 0.01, 5.54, 5.66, 5.82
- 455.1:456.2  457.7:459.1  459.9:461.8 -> 0.03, 5.67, 5.54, 5.73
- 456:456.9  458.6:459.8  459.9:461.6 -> 0.00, 5.52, 5.65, 5.71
